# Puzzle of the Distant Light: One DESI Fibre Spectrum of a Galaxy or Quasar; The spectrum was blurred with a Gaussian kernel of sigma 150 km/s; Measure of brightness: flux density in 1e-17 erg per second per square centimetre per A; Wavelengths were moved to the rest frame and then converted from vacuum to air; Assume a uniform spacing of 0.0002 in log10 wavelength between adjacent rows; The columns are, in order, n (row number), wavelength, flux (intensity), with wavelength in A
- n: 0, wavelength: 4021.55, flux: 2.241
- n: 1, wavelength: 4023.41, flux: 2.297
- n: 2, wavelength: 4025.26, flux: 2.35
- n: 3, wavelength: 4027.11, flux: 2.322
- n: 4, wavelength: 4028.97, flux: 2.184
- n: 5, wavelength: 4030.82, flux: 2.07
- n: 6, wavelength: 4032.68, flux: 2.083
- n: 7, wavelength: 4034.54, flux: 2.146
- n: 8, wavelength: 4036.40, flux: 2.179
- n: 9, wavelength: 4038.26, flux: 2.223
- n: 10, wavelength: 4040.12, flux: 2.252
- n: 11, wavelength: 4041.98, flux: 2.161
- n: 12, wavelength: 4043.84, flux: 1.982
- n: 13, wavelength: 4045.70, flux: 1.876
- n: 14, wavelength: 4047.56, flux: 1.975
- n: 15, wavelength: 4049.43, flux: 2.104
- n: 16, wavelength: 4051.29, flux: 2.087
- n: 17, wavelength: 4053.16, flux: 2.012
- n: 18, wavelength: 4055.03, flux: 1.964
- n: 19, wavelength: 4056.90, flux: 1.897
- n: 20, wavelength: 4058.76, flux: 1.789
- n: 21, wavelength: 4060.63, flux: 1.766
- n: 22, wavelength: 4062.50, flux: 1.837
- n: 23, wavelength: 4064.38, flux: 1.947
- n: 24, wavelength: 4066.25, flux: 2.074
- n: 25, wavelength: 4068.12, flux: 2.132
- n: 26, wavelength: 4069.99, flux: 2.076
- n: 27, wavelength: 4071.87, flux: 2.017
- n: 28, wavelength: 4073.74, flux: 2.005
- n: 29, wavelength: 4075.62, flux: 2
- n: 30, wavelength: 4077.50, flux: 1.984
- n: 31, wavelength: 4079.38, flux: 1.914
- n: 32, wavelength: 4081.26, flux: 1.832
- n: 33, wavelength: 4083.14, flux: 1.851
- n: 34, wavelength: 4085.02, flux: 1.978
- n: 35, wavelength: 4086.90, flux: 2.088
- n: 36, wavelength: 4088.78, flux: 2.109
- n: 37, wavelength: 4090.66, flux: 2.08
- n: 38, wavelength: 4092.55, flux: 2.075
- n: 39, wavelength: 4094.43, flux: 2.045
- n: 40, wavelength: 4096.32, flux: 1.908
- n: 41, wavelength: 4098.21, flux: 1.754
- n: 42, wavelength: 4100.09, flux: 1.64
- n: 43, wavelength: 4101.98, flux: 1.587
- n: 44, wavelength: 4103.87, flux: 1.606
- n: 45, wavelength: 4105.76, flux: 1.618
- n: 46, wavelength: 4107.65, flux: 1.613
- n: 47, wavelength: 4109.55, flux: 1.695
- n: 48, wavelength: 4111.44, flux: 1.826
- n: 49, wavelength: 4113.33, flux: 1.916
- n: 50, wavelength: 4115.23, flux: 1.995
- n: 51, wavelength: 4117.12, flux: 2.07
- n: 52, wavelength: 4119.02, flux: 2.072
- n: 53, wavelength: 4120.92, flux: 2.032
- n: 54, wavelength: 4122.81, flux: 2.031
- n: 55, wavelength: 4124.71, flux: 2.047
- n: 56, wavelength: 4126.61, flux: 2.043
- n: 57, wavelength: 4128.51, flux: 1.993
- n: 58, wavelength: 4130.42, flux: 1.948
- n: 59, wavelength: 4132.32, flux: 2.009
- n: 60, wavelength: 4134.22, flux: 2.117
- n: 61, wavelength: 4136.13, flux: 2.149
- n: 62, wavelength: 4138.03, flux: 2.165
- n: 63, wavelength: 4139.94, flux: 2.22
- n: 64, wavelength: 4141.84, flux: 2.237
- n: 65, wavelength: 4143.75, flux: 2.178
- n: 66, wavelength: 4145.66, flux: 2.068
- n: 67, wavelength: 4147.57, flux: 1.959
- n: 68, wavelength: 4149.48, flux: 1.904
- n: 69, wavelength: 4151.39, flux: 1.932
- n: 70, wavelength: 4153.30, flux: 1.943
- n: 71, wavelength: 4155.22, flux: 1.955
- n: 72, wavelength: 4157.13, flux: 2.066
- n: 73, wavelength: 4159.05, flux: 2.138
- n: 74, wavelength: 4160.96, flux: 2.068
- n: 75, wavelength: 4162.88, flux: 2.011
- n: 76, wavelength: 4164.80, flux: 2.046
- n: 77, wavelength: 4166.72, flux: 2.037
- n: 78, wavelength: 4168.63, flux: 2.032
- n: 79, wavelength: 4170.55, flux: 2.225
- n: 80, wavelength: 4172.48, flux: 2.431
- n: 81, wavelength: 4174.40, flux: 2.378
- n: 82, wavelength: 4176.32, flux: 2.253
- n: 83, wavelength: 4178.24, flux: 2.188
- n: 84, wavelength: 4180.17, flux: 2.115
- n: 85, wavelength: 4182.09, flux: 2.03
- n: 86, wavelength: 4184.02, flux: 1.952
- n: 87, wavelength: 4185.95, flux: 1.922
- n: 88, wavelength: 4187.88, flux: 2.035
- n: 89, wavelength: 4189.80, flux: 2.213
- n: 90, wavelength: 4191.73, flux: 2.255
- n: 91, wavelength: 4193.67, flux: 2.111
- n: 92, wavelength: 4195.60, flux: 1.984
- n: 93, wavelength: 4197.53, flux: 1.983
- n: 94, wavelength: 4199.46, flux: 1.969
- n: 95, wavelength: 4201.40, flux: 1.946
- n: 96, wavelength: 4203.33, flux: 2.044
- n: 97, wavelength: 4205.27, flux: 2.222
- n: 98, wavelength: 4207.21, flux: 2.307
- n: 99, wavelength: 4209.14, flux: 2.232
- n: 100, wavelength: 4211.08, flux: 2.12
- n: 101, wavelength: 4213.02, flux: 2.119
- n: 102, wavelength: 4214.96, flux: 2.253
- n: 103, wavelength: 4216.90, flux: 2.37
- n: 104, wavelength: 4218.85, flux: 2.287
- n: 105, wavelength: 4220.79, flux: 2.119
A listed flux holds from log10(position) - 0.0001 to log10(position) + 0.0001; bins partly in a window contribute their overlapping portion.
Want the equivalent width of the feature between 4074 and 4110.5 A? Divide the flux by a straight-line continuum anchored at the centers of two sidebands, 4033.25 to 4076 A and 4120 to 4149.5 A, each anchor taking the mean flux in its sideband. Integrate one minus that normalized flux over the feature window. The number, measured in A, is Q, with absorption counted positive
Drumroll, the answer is 3.2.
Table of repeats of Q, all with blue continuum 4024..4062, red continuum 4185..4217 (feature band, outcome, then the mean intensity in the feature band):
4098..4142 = 3.4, 1.93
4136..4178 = -0.1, 2.11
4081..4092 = 0.4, 2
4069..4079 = 0.3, 2.01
